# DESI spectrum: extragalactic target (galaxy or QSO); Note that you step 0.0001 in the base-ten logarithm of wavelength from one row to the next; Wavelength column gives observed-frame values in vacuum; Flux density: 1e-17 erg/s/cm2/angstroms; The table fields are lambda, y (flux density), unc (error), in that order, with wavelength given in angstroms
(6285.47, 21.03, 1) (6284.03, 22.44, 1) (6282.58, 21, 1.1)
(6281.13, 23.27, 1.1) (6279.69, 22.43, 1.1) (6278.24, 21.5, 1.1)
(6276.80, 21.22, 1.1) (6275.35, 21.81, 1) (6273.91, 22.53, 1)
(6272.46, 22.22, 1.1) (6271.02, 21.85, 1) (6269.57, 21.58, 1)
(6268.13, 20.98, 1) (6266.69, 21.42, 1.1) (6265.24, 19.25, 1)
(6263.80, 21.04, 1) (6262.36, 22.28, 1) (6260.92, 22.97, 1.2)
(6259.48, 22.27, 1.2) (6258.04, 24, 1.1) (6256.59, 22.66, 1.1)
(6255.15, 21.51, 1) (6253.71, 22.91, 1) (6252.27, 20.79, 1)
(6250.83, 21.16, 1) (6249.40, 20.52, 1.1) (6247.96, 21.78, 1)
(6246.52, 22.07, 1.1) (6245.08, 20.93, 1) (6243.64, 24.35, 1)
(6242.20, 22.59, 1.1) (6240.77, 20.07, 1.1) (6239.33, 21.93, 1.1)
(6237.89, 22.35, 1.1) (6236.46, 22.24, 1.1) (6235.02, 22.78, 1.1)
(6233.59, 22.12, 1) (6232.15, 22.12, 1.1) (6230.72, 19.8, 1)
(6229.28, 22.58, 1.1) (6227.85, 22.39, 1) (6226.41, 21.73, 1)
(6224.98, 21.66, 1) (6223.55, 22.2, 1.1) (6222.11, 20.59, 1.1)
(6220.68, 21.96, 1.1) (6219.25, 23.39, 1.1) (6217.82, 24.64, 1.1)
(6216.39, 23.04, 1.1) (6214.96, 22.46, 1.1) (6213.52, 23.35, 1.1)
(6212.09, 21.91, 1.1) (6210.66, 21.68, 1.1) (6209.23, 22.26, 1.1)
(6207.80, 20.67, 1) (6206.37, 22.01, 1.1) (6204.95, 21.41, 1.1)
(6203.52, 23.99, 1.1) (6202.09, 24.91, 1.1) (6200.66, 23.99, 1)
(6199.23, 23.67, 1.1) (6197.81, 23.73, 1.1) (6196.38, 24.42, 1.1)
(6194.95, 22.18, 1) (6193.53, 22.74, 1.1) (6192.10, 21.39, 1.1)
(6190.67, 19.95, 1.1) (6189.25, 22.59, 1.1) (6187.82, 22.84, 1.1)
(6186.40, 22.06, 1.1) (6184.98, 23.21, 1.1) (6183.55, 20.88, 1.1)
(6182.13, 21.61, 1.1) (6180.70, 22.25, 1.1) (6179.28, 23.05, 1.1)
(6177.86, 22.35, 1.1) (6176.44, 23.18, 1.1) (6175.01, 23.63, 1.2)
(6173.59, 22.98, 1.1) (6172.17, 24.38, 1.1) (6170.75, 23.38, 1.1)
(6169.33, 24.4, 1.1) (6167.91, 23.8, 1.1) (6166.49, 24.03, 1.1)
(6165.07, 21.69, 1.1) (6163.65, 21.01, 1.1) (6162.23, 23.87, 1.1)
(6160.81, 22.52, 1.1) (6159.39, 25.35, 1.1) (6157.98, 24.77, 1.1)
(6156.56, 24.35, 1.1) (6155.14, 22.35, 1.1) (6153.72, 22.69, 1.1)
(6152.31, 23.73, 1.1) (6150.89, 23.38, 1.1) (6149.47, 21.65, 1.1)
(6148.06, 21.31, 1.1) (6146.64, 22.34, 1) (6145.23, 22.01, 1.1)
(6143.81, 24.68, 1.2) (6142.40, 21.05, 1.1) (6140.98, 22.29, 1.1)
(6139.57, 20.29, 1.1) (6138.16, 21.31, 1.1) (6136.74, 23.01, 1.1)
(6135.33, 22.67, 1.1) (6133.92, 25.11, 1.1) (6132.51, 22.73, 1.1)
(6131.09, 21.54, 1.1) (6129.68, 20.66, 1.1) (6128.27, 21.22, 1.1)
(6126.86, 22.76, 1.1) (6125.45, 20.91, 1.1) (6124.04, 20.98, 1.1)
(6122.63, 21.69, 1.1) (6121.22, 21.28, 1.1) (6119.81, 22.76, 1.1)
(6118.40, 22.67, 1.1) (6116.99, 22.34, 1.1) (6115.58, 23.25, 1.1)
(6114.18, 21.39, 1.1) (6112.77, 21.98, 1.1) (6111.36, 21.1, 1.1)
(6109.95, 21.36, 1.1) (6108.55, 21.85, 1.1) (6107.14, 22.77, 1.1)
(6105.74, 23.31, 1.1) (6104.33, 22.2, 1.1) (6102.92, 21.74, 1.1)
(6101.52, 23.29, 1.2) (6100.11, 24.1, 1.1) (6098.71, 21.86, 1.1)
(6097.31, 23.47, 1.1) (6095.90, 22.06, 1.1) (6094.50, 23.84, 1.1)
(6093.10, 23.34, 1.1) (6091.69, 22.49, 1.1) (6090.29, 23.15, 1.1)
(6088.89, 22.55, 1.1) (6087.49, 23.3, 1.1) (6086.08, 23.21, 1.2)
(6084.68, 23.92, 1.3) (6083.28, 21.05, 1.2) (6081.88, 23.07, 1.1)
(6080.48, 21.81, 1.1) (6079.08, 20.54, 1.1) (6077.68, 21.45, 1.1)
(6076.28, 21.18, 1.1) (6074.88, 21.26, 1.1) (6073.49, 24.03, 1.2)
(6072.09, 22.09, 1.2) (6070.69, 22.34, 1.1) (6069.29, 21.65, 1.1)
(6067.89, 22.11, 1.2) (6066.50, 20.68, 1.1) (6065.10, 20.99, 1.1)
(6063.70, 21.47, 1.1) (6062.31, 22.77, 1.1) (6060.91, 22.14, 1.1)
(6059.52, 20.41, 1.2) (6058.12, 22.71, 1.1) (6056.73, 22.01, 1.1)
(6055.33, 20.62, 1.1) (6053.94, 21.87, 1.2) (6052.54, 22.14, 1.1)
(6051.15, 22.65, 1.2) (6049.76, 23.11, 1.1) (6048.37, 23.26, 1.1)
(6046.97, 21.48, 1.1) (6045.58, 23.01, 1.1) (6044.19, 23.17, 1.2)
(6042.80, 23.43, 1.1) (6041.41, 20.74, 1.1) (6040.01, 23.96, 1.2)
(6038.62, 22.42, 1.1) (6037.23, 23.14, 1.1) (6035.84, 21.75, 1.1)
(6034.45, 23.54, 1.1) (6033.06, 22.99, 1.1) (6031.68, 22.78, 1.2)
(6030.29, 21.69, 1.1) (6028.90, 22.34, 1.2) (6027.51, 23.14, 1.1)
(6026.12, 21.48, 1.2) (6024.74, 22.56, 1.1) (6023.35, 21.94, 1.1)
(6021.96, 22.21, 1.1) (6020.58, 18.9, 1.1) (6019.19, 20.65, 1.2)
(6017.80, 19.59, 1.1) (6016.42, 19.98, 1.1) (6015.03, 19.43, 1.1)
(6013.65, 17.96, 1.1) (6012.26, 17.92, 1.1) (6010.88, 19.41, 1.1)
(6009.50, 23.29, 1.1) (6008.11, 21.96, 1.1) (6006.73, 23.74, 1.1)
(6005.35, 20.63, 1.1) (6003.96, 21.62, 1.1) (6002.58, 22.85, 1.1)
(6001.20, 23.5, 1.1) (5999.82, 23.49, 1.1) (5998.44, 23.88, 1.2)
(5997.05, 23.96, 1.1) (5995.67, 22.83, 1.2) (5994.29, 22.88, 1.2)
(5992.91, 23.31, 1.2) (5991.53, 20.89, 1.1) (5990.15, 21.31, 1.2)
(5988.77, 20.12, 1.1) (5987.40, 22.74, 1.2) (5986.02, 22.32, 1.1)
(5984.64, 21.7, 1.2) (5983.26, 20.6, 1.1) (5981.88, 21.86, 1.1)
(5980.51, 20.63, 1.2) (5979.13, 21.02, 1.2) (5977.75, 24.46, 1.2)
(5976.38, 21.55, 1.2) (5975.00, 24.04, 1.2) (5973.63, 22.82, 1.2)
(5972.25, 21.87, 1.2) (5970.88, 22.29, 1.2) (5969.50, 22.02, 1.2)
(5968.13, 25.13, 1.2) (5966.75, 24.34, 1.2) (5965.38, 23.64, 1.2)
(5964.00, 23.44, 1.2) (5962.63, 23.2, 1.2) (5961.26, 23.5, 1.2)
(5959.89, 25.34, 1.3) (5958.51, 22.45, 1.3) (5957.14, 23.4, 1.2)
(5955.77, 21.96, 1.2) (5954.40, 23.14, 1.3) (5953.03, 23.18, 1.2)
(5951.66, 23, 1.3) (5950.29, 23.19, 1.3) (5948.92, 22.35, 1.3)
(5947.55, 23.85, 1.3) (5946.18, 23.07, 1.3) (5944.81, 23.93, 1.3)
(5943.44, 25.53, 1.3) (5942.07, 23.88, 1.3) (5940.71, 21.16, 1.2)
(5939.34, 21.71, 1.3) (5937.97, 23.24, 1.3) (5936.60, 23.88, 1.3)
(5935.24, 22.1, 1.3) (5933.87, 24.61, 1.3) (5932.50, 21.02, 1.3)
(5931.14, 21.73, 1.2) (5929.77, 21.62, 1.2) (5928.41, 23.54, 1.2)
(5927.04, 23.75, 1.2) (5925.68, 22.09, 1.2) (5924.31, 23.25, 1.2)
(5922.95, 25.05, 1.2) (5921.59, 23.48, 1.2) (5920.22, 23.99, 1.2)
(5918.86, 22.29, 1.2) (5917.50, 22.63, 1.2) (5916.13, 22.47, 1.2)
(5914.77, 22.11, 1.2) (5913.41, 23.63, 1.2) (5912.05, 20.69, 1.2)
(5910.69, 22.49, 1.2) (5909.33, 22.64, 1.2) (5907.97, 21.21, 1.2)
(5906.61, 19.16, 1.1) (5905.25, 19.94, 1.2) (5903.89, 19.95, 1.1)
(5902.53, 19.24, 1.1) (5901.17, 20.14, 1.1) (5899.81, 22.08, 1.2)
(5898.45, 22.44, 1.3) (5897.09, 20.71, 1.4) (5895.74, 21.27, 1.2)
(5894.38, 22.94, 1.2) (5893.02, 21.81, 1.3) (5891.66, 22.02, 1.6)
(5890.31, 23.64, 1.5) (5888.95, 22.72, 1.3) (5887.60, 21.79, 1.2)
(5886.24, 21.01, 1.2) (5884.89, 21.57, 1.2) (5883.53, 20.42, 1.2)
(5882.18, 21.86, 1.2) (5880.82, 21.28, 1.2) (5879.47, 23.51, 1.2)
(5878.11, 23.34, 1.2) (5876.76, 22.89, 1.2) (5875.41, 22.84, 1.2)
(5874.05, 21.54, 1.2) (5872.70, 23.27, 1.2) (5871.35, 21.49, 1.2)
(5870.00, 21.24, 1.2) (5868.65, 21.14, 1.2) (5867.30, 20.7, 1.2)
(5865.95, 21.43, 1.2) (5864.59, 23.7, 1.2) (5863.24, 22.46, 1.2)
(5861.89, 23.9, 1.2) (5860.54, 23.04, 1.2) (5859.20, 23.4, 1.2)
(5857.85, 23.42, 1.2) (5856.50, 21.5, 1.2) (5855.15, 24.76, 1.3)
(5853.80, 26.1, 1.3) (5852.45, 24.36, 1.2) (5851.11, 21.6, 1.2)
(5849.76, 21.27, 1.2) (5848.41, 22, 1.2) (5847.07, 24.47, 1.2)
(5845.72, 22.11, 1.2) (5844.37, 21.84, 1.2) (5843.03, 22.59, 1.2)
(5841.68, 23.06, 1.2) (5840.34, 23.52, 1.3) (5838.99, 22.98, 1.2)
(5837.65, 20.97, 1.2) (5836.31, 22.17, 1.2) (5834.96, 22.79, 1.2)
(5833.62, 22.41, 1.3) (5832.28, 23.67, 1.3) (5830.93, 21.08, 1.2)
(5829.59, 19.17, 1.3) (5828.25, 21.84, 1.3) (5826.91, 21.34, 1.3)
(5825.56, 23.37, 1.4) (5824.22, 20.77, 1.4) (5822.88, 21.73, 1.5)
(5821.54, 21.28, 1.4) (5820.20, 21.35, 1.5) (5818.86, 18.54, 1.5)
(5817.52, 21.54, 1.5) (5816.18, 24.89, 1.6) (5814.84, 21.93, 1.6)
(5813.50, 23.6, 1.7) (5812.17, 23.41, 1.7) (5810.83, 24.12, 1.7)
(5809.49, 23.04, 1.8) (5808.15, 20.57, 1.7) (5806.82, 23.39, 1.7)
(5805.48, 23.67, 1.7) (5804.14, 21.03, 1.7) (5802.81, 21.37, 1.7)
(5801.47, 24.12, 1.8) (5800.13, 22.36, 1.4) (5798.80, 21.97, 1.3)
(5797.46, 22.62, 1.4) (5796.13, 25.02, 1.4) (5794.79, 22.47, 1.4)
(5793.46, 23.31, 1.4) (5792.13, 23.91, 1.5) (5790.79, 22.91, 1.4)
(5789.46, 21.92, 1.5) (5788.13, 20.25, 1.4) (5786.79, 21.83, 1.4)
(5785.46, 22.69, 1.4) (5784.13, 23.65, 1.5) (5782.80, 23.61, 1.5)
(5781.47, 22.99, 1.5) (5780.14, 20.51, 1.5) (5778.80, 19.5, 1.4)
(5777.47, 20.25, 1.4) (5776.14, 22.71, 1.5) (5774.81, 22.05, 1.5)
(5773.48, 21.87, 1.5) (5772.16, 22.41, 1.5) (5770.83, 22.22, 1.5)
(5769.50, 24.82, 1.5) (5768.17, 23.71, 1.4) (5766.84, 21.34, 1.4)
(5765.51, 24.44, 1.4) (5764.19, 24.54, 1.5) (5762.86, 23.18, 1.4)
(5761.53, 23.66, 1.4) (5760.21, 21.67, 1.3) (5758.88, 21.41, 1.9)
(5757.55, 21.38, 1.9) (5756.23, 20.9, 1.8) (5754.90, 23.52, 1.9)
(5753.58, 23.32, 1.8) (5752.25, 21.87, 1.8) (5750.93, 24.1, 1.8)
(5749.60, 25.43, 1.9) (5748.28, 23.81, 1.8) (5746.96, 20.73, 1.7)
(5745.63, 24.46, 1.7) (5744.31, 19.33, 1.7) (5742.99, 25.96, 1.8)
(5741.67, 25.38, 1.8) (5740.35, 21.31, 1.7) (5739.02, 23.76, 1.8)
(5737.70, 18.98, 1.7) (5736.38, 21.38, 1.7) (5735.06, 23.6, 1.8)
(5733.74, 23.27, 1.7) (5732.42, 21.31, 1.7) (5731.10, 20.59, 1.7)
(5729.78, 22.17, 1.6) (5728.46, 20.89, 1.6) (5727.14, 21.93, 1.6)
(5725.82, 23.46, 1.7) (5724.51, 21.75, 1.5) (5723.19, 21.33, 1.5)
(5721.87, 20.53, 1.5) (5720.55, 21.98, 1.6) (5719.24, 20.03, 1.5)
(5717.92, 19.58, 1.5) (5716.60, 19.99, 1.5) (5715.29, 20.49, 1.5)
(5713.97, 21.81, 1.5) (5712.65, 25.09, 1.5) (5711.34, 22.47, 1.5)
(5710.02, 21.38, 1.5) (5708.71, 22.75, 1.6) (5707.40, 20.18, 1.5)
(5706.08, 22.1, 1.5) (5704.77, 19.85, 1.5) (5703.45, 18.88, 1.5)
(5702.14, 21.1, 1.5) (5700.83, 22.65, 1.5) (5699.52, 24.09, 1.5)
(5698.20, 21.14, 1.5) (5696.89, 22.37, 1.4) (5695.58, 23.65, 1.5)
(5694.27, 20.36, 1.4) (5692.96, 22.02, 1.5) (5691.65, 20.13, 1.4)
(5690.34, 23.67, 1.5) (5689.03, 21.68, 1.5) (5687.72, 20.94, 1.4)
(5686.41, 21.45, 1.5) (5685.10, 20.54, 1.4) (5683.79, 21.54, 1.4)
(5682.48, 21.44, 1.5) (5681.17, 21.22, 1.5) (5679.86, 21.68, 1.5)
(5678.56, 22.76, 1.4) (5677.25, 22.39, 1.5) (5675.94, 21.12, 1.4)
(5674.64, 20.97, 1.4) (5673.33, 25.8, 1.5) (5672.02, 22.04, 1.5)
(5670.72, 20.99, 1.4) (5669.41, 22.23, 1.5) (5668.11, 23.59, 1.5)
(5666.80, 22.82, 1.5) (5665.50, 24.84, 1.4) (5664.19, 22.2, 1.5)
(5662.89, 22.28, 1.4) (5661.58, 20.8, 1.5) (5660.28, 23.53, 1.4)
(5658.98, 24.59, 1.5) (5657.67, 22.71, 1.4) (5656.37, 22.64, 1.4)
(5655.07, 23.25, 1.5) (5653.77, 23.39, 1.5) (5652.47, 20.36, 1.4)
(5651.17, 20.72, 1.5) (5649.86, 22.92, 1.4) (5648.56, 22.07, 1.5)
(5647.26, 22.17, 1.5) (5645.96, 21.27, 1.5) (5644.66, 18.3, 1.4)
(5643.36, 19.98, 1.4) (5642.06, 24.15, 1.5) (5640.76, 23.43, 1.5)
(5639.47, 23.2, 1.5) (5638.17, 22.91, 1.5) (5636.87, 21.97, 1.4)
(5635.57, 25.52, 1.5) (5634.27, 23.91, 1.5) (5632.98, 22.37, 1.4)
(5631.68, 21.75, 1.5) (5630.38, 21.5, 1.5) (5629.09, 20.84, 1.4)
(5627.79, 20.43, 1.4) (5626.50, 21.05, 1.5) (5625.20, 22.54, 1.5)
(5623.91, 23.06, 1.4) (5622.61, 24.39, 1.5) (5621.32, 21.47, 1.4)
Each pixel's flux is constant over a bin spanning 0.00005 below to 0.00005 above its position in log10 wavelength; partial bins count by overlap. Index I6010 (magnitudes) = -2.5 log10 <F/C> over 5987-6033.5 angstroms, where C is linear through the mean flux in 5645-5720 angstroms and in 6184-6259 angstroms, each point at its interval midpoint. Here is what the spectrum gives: 0.023 mag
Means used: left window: 21.9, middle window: 21.7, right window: 22.3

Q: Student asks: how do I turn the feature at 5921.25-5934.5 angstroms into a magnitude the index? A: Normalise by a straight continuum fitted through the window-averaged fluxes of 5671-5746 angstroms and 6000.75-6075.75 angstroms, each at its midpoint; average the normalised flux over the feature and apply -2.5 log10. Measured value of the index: -0.06 mag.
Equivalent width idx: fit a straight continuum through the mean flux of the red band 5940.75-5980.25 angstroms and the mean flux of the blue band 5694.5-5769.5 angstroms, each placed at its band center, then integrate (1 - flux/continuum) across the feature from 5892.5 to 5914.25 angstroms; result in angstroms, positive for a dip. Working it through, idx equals 1.6 angstroms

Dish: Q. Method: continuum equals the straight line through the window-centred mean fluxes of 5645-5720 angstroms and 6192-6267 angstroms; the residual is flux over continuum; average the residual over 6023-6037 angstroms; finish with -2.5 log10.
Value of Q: -0.02 mag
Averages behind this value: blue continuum 21.9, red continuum 22.3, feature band 22.5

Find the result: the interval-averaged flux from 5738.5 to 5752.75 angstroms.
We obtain 23.3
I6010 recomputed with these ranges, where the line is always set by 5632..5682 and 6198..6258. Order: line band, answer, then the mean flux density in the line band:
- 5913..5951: -0.03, 23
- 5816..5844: 0.02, 21.9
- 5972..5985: 0.01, 22.1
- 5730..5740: 0.03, 21.8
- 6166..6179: -0.06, 23.5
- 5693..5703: 0.01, 22.1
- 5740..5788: -0.01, 22.7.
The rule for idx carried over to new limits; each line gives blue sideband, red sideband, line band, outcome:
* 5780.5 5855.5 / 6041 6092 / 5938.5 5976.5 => -1.5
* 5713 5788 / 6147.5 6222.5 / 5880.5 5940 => 1.0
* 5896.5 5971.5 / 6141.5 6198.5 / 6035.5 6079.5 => 1.3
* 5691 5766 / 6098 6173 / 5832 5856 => -0.7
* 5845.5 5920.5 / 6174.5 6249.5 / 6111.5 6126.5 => 0.3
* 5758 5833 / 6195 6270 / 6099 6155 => 0.0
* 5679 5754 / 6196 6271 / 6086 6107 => -0.8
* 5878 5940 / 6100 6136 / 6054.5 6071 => 0.4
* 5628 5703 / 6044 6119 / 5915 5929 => -0.6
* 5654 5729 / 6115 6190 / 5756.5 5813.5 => -1.3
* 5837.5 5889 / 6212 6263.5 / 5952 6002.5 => -0.8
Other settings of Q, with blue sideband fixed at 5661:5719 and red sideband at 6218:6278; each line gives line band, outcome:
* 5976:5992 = 0.01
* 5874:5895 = -0.02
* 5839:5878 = -0.04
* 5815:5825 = 0.02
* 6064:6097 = -0.02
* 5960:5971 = -0.08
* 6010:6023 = 0.11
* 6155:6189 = -0.06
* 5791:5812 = -0.05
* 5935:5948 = -0.07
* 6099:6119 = -0.02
